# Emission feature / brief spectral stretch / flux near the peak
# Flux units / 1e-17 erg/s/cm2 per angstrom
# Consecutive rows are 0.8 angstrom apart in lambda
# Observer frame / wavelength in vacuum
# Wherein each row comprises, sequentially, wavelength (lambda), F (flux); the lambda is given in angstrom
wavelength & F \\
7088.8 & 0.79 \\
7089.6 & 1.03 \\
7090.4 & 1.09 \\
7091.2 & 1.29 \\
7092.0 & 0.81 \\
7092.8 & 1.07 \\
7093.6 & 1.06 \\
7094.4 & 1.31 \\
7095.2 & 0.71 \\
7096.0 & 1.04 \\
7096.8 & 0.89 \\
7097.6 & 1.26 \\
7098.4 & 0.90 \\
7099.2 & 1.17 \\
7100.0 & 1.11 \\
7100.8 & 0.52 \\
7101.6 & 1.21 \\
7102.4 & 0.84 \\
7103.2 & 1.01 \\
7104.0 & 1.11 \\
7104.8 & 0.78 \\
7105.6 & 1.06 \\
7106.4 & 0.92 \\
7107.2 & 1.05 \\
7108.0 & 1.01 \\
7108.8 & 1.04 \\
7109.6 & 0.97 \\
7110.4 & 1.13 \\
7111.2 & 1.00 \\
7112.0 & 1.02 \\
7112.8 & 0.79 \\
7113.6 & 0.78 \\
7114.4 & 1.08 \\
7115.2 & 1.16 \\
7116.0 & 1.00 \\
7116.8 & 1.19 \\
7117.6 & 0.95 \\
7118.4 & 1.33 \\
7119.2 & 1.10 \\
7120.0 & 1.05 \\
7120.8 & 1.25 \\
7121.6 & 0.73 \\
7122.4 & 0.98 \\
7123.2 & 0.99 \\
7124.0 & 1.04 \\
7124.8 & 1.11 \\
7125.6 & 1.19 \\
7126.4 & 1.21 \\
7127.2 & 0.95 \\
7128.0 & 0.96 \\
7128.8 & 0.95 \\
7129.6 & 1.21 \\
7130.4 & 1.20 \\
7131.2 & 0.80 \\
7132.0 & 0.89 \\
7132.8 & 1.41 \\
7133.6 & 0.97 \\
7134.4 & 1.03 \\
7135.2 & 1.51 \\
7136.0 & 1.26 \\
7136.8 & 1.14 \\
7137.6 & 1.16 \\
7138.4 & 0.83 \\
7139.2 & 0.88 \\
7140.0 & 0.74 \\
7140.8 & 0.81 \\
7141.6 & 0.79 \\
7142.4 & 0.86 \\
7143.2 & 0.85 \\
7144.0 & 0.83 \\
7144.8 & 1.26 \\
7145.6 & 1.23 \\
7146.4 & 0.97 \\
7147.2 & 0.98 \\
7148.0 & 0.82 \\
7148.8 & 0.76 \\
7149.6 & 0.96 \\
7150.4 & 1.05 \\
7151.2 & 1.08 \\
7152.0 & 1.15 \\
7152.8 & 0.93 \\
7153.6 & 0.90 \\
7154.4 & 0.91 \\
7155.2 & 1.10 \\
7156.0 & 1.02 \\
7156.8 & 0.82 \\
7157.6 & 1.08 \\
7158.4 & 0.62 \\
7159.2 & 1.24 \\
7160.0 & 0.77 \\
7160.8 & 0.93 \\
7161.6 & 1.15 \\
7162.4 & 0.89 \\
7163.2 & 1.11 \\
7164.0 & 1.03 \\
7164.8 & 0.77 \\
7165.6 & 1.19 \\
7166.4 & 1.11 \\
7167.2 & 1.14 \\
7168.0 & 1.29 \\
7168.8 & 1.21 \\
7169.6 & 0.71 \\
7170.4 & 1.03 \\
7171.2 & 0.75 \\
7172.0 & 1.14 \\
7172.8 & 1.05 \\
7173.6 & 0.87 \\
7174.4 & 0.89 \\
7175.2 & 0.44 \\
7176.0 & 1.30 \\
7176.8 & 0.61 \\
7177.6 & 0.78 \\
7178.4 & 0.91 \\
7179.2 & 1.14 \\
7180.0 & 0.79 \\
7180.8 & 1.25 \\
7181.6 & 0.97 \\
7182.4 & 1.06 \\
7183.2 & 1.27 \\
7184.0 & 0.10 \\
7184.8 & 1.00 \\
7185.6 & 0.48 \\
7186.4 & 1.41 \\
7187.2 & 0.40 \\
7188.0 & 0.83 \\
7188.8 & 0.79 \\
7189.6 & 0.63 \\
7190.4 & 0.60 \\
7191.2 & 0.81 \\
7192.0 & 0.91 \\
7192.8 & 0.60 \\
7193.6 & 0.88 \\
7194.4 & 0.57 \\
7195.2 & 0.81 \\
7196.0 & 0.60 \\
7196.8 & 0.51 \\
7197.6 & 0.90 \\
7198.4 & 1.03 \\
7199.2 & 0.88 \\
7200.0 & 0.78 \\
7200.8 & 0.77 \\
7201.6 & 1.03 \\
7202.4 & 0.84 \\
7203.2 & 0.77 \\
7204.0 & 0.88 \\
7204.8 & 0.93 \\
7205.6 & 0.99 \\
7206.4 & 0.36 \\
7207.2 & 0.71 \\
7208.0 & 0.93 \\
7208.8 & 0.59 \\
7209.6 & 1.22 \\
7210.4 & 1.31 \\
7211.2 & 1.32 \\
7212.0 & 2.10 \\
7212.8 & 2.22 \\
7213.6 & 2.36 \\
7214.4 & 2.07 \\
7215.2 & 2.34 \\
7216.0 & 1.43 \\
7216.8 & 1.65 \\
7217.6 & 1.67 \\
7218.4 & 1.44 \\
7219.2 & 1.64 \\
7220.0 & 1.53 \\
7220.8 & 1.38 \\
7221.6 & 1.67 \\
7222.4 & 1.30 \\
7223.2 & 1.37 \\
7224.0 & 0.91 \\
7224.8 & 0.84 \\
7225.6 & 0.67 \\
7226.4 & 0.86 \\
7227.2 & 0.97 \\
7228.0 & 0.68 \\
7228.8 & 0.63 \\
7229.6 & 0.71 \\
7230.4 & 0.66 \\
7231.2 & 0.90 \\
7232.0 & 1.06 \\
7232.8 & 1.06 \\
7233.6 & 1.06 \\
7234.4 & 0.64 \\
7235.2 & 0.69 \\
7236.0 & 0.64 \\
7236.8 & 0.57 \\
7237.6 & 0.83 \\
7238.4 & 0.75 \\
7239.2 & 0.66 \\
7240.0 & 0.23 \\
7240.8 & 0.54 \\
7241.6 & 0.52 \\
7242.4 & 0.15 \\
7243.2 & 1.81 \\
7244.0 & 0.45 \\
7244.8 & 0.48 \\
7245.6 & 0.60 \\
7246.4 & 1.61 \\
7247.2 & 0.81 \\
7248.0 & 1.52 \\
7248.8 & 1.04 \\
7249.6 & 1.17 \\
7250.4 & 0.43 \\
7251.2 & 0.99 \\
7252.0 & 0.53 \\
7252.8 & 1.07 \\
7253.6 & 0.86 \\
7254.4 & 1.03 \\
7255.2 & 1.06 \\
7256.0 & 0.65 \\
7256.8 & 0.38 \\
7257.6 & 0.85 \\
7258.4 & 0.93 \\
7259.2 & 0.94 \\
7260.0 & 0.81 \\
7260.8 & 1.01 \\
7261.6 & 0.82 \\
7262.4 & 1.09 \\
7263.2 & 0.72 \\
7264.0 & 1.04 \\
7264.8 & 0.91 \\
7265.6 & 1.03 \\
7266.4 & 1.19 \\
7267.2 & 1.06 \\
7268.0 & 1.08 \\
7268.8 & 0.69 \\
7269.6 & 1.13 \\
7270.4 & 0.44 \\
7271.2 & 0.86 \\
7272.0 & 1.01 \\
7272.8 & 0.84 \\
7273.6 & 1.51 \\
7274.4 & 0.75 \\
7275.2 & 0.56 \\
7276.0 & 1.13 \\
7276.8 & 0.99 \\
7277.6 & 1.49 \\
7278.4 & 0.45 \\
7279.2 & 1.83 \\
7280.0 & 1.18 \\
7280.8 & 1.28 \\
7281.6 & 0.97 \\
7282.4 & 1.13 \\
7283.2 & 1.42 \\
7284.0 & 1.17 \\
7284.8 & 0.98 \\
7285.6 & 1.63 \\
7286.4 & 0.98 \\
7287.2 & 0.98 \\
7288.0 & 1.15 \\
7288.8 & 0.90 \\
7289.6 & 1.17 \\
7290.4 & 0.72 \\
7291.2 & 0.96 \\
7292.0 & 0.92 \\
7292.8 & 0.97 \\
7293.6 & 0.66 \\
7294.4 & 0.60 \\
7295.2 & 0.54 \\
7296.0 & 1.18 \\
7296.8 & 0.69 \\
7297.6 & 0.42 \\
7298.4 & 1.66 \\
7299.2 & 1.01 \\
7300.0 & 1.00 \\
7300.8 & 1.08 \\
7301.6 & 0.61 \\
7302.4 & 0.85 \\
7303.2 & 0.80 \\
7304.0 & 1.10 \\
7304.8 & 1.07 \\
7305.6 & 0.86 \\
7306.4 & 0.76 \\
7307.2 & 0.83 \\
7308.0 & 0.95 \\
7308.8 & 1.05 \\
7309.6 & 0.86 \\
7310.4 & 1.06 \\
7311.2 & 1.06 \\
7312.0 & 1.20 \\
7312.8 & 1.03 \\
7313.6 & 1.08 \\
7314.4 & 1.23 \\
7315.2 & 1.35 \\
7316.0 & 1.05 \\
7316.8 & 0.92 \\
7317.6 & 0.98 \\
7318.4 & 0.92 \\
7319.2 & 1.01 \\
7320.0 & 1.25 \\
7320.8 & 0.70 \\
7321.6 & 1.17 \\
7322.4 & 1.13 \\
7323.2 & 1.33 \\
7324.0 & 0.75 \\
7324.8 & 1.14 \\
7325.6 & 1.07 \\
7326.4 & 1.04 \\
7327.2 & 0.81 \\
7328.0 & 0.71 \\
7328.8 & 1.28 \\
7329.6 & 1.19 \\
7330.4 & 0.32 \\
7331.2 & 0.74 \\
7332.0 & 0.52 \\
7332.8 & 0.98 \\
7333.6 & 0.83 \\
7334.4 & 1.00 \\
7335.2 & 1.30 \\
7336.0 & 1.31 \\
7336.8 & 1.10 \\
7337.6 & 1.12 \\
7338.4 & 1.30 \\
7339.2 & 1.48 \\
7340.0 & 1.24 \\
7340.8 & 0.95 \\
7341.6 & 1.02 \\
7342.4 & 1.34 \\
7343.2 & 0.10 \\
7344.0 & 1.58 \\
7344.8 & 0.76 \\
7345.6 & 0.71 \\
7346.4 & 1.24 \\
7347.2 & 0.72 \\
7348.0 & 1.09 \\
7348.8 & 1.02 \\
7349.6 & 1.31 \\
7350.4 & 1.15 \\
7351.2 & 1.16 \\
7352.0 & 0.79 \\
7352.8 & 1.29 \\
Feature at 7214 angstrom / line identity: H-beta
